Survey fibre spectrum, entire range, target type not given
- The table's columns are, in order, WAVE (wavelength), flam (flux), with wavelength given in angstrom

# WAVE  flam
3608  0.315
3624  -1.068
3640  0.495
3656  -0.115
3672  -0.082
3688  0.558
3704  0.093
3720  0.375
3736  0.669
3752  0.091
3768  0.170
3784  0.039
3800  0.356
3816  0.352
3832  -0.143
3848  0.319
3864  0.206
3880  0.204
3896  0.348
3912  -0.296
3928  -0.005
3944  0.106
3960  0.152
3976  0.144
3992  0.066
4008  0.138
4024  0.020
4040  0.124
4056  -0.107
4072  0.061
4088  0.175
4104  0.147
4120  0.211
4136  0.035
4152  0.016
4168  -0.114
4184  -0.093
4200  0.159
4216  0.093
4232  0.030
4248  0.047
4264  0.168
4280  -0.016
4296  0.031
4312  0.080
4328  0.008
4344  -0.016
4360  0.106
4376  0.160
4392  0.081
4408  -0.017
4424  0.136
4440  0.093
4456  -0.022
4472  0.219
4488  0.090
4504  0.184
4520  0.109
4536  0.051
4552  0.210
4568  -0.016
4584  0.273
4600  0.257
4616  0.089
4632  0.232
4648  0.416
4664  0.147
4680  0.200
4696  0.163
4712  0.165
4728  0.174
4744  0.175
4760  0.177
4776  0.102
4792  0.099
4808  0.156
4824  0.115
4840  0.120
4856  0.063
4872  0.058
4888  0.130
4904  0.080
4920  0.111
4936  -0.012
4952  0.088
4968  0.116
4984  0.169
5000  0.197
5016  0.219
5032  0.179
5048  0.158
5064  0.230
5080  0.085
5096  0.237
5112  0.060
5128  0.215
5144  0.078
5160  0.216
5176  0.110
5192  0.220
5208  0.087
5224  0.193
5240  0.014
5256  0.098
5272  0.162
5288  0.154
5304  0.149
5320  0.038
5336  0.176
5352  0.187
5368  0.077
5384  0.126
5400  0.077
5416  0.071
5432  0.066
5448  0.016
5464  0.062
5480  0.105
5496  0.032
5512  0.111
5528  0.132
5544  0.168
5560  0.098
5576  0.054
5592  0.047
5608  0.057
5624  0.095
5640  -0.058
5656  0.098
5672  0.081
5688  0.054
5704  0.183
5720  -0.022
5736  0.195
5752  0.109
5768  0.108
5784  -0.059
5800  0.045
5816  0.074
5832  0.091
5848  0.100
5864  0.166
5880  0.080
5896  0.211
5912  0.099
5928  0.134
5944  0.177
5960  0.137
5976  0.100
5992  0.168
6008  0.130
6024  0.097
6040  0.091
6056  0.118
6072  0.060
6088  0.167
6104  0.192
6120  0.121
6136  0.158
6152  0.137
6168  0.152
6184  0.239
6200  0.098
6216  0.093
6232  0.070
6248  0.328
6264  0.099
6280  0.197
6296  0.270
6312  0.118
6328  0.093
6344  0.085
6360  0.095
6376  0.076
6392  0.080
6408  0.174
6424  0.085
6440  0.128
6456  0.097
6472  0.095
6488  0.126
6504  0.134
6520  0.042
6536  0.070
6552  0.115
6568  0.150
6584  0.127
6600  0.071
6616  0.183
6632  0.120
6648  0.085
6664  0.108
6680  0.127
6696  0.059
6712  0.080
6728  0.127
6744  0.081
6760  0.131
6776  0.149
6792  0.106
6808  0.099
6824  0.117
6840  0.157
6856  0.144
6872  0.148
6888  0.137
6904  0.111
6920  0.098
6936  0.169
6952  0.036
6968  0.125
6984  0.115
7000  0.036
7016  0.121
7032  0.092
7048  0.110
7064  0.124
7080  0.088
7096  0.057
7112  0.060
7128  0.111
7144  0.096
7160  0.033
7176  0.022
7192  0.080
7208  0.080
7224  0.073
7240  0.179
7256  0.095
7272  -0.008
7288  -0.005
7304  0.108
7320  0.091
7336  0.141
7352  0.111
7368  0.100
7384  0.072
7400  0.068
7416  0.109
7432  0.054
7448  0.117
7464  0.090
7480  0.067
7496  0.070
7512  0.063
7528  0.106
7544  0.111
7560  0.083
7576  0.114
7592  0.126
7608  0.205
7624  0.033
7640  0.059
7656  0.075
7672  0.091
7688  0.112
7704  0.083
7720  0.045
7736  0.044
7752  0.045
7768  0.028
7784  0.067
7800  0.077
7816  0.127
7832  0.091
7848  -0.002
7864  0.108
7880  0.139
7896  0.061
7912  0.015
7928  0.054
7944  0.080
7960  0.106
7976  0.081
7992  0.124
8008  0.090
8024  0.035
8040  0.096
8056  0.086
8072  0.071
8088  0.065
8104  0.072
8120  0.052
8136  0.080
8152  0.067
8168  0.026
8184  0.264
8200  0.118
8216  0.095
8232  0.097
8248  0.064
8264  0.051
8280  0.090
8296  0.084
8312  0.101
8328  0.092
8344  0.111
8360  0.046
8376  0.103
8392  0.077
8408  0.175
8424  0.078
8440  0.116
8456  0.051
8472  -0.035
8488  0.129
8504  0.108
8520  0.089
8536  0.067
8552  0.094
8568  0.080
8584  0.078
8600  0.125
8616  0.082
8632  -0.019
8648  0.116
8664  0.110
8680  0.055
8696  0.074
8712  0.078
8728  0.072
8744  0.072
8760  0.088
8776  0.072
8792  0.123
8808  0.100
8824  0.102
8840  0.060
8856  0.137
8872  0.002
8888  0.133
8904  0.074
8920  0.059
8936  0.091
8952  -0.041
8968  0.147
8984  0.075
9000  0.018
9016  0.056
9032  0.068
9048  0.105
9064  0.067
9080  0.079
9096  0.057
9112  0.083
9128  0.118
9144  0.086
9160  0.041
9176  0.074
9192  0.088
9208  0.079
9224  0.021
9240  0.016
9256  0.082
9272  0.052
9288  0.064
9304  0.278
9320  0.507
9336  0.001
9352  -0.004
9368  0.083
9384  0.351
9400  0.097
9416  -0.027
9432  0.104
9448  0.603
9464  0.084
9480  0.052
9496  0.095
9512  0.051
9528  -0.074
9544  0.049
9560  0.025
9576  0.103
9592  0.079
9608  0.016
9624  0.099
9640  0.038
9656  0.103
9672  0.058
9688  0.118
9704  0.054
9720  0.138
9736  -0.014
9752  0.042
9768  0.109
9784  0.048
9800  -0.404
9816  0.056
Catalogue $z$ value 0.248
